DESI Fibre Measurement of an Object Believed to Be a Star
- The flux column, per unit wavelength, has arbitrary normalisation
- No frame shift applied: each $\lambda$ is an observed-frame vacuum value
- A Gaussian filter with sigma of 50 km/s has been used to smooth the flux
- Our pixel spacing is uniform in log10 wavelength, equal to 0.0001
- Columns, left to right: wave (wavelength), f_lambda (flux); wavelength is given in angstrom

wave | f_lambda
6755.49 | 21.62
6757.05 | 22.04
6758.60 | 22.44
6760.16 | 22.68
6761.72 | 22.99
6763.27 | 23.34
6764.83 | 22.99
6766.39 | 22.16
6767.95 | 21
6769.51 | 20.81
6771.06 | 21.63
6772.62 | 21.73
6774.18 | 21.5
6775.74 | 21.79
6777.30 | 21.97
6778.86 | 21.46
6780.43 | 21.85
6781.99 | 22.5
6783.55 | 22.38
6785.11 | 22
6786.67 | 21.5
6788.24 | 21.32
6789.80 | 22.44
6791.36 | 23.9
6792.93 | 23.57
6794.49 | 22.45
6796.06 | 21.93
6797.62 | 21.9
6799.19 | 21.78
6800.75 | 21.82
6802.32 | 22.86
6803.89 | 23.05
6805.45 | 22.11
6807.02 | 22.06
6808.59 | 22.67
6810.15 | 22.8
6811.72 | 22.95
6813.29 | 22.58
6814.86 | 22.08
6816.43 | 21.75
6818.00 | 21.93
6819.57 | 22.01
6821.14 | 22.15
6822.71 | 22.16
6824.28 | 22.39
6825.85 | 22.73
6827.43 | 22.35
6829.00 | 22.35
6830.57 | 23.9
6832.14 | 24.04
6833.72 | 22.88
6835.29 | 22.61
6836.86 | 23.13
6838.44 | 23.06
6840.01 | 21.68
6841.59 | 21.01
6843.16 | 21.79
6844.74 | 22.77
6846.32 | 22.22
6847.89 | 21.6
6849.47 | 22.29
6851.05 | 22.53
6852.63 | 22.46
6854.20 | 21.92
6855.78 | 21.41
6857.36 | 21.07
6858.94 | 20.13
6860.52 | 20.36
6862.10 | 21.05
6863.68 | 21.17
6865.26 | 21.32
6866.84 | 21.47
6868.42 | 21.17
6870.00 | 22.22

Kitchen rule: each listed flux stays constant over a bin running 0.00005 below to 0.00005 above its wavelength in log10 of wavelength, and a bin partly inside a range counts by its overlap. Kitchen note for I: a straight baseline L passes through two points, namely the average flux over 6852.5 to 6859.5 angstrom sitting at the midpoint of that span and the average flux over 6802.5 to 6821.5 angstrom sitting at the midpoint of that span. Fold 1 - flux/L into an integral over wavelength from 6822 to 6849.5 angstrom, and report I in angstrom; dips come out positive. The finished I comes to -0.9 angstrom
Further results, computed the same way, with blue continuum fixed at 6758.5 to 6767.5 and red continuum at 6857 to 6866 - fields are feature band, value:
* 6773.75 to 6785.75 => 0.2 angstrom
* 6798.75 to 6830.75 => -1.0 angstrom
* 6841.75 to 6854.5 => -0.6 angstrom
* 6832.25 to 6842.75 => -0.6 angstrom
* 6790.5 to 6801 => -0.2 angstrom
